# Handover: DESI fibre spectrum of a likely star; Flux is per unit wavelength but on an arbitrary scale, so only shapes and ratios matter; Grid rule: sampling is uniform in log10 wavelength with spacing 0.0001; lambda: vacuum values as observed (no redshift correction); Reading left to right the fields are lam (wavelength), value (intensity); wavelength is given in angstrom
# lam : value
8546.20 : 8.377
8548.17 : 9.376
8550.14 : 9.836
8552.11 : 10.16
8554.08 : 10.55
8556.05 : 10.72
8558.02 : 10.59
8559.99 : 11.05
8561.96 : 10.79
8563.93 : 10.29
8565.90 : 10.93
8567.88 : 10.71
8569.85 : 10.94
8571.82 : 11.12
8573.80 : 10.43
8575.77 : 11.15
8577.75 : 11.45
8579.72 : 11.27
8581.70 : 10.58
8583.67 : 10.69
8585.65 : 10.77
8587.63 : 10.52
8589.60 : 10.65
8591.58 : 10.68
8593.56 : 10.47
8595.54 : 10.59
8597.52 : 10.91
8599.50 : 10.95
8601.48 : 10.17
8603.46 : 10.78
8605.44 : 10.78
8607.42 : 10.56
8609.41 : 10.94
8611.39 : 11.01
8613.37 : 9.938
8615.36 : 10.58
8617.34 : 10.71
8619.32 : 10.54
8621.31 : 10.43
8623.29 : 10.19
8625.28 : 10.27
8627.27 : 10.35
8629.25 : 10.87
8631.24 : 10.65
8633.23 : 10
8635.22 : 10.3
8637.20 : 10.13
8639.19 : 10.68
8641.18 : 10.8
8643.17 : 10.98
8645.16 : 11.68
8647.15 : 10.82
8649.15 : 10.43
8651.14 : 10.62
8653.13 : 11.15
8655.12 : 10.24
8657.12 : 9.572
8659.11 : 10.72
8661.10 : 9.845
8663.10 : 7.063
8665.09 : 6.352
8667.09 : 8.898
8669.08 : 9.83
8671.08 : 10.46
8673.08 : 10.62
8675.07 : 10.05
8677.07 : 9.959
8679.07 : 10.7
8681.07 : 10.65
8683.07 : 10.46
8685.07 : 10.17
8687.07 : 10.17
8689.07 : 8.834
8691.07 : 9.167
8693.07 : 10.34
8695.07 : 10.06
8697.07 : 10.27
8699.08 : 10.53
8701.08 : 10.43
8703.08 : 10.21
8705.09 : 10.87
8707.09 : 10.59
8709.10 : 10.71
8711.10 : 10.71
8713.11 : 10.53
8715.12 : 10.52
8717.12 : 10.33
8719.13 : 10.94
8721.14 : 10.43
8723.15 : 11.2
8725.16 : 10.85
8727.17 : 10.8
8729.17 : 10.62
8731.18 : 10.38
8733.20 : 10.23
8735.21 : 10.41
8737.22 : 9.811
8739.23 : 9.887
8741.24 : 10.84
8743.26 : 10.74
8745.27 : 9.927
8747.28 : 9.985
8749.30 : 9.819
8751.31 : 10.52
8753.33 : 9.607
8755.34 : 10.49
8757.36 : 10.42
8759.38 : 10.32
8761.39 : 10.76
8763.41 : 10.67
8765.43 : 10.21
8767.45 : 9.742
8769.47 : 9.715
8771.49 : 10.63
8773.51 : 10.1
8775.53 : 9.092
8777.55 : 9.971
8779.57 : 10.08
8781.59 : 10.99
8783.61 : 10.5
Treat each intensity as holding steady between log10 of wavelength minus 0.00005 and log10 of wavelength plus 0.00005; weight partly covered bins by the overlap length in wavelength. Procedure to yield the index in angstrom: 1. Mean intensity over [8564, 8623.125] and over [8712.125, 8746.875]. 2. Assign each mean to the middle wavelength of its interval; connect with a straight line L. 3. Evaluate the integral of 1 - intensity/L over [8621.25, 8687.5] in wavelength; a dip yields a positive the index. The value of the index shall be 2.7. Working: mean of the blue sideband 10.7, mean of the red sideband 10.5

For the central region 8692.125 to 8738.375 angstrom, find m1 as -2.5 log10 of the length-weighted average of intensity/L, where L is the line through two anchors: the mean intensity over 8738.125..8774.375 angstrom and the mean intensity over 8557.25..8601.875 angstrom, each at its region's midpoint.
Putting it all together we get -0.015 mag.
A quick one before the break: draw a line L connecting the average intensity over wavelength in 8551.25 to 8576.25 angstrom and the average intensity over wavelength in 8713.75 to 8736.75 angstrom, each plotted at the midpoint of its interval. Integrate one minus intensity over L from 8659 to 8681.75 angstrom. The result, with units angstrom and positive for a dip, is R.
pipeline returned 2.3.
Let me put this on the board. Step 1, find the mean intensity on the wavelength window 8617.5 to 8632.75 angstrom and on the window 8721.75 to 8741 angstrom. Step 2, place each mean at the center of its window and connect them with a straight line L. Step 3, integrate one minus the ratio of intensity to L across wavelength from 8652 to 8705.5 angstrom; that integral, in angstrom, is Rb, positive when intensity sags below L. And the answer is 2.9 angstrom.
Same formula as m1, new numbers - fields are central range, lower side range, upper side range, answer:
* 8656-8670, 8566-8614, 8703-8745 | 0.19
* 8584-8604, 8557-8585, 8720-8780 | 0.01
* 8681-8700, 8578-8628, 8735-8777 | 0.04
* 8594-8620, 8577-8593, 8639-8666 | -0.01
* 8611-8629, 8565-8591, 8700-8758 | 0.03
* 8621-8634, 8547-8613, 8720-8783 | 0.02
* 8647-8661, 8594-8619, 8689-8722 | 0.01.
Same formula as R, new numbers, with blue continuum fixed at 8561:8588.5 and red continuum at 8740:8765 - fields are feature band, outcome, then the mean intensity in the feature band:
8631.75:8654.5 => -0.1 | 10.7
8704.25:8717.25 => -0.2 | 10.6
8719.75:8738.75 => -0.2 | 10.5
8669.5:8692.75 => 0.9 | 10.1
